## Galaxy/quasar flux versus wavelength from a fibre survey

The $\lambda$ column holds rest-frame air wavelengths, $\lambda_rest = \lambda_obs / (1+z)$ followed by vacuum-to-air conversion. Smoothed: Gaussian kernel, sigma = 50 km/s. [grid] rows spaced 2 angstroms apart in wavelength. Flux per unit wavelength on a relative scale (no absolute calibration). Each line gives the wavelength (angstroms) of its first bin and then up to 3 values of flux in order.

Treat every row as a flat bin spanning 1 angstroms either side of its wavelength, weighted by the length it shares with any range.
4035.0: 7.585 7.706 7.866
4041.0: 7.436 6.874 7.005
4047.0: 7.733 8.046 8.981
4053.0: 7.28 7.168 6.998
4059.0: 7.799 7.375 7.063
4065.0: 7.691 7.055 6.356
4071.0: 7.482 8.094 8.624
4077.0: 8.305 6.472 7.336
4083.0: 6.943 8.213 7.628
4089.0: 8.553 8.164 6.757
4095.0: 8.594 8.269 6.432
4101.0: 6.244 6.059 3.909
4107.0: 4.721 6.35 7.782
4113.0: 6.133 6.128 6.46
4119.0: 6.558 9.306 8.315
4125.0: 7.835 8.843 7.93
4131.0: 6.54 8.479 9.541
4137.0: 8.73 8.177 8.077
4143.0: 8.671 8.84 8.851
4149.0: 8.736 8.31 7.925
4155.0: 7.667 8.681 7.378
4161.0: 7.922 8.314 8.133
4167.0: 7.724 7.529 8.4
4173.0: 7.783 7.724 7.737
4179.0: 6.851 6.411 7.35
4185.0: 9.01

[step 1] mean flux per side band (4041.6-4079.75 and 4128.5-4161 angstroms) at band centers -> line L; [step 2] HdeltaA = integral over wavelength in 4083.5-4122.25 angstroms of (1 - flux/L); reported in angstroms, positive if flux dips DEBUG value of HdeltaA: 4.5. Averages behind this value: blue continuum 7.5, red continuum 8.28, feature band 6.97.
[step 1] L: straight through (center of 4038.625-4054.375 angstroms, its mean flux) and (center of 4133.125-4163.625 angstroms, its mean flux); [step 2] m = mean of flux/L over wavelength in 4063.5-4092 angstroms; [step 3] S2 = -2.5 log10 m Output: 0.03 mag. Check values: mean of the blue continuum 7.63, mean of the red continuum 8.39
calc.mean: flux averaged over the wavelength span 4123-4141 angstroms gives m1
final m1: 8.25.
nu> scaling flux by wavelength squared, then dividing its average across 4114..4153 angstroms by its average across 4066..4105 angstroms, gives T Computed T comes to 1.1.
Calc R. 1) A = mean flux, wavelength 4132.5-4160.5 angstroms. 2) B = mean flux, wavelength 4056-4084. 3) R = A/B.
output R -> 1.1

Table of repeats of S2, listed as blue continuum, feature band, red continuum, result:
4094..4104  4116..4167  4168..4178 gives -0.09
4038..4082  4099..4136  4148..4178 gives 0.11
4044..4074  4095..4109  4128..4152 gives 0.28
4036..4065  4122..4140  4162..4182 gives -0.09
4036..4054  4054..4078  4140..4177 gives 0.04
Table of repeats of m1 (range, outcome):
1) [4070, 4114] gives 7.14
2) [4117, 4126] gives 7.83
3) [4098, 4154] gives 7.5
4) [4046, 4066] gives 7.61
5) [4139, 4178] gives 8.13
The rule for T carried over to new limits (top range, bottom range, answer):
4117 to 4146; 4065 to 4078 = 1.10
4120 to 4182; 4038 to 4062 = 1.13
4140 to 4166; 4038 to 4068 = 1.16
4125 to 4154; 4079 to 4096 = 1.12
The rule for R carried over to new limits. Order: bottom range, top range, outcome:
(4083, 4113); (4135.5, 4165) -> 1.20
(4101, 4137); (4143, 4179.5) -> 1.13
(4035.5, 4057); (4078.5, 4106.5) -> 0.93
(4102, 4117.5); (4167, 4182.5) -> 1.27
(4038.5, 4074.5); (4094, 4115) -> 0.86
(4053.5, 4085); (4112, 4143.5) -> 1.06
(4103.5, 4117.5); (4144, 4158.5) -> 1.42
